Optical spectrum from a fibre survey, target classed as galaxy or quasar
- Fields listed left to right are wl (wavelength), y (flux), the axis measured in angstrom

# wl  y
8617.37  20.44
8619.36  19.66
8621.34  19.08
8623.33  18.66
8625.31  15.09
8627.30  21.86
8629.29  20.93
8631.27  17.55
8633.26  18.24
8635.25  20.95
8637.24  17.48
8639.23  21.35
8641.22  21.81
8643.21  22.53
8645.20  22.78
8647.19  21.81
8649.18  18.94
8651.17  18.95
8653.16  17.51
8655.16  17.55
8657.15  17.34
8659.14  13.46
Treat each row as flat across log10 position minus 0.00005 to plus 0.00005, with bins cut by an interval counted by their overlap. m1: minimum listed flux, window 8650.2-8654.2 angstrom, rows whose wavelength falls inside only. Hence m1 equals 17.51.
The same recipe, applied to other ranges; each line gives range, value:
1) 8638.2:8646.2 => 21.35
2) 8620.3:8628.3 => 15.09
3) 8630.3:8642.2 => 17.48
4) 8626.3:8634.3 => 17.55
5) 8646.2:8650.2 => 18.94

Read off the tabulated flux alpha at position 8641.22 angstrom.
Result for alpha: 21.81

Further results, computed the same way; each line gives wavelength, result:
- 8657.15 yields 17.34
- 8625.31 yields 15.09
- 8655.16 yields 17.55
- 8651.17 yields 18.95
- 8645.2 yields 22.78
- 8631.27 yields 17.55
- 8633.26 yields 18.24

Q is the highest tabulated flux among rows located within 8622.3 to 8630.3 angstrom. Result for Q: 21.86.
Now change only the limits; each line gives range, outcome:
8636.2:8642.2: 21.81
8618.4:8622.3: 19.66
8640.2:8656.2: 22.78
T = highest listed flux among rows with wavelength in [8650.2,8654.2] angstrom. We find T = 18.95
